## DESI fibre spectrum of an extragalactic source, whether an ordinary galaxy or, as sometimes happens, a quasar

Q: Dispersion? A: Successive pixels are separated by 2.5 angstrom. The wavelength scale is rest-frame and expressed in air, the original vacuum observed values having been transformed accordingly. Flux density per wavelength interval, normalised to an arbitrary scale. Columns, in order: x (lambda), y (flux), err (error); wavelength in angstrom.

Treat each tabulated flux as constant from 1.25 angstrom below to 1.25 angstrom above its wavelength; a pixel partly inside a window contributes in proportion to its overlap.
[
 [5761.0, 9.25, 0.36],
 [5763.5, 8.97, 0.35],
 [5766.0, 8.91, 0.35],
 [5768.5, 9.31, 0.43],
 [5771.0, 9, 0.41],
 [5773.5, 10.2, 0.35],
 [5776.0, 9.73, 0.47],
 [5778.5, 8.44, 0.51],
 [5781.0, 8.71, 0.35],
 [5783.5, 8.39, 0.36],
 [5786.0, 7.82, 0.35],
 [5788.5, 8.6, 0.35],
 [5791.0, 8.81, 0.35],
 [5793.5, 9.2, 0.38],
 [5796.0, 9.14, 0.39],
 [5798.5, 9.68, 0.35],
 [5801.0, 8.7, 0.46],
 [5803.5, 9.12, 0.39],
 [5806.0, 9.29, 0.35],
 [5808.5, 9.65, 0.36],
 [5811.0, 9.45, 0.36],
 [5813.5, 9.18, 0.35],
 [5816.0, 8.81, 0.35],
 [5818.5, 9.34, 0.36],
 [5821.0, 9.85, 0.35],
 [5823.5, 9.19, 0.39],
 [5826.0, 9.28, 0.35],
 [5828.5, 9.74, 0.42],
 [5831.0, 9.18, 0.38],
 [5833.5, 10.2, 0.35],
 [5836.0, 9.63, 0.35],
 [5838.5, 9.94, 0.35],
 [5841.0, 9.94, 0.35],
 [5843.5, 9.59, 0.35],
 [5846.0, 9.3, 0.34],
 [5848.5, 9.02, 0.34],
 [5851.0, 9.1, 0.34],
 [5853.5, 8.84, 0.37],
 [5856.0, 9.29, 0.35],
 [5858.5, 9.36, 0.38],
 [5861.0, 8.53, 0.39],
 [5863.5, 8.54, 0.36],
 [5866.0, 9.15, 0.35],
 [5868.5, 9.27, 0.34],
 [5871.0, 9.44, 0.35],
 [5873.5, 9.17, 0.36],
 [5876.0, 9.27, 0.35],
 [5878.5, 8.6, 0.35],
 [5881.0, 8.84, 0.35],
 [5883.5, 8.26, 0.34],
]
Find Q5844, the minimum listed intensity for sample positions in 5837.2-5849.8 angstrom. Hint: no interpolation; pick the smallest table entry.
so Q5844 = 9.02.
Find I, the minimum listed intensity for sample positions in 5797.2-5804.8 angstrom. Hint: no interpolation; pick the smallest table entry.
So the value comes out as 8.7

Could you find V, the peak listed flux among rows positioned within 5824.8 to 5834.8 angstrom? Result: 10.2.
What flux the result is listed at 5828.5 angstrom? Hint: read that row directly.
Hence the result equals 9.74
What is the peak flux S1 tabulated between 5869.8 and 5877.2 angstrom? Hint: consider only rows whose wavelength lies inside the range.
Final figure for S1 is 9.44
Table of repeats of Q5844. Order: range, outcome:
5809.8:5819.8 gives 8.81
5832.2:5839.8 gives 9.63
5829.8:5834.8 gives 9.18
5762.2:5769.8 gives 8.91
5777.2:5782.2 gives 8.44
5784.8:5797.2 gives 7.82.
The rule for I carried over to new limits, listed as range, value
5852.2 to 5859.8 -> 8.84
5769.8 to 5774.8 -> 9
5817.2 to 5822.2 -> 9.34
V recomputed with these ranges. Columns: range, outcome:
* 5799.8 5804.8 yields 9.12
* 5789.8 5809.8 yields 9.68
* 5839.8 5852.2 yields 9.94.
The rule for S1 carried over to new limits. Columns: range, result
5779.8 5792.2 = 8.81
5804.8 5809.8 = 9.65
